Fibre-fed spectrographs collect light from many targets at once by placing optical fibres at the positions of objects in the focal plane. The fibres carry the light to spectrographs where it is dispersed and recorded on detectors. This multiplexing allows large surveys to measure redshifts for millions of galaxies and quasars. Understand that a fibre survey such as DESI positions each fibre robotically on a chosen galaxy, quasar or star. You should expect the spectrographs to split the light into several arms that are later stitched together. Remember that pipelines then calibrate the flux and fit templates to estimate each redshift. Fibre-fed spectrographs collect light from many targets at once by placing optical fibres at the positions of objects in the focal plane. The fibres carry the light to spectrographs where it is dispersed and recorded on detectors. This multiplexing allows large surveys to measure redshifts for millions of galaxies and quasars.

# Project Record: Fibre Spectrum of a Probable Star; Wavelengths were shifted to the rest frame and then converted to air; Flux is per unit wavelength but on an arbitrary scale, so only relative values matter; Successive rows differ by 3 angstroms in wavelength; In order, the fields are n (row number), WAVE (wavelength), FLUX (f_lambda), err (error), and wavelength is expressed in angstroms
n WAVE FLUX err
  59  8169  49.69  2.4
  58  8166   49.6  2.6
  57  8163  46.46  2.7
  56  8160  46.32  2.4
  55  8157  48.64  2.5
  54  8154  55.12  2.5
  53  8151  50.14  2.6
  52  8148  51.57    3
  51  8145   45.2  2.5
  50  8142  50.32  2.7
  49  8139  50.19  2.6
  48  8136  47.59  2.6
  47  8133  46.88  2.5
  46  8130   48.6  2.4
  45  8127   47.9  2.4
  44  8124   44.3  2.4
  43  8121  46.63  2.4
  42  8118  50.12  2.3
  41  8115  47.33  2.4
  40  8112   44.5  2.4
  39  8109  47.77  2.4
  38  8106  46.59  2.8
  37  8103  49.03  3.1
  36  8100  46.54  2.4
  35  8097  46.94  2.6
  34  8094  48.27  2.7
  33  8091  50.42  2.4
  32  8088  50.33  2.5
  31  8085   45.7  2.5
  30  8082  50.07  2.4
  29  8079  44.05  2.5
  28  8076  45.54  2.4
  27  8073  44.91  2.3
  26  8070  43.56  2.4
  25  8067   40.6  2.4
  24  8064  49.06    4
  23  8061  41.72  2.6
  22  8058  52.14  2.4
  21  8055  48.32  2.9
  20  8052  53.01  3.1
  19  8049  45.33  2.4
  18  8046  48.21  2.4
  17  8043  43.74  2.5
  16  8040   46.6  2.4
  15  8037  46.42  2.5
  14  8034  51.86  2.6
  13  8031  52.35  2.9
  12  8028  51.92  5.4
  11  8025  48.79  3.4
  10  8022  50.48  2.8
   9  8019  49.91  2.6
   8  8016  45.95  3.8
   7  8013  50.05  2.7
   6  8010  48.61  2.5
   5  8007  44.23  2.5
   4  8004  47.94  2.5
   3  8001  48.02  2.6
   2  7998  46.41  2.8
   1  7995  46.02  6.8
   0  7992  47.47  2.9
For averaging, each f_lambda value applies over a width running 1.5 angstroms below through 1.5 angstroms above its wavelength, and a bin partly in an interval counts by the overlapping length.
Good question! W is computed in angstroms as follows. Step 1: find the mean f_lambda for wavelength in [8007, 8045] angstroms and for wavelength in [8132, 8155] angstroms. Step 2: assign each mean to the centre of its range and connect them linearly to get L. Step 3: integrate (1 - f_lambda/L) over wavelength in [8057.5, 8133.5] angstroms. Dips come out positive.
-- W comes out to 3.7 angstroms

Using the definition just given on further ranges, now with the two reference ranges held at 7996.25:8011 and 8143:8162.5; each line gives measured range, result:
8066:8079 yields 1.15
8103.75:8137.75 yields 1.17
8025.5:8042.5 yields -0.70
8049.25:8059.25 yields -0.55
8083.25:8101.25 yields 0.12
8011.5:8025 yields -0.53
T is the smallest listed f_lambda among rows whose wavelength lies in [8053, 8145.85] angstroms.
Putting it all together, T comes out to 40.6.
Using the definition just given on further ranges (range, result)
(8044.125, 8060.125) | 45.33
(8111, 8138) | 44.3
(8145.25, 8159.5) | 48.64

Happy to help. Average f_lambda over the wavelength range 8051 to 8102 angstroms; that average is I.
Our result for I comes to 47.1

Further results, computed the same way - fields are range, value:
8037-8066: 47.4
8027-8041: 49.9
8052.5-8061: 49.1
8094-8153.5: 47.9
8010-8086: 47.6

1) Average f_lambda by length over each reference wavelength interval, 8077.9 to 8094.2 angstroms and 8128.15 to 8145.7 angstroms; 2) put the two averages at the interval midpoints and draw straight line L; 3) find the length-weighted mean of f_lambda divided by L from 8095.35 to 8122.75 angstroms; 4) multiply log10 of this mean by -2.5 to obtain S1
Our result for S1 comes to 0.02 mag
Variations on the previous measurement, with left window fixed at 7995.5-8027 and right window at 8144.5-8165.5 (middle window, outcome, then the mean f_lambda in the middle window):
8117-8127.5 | 0.04 mag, 47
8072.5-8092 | 0.03 mag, 47.3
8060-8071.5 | 0.11 mag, 43.8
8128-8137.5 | 0.03 mag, 47.7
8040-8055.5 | 0.02 mag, 47.6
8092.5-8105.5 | 0.03 mag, 47.6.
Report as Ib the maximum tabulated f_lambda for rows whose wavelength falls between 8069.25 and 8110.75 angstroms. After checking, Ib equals 50.42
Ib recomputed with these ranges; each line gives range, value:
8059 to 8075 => 49.06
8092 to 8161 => 55.12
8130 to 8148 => 51.57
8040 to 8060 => 53.01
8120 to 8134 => 48.6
